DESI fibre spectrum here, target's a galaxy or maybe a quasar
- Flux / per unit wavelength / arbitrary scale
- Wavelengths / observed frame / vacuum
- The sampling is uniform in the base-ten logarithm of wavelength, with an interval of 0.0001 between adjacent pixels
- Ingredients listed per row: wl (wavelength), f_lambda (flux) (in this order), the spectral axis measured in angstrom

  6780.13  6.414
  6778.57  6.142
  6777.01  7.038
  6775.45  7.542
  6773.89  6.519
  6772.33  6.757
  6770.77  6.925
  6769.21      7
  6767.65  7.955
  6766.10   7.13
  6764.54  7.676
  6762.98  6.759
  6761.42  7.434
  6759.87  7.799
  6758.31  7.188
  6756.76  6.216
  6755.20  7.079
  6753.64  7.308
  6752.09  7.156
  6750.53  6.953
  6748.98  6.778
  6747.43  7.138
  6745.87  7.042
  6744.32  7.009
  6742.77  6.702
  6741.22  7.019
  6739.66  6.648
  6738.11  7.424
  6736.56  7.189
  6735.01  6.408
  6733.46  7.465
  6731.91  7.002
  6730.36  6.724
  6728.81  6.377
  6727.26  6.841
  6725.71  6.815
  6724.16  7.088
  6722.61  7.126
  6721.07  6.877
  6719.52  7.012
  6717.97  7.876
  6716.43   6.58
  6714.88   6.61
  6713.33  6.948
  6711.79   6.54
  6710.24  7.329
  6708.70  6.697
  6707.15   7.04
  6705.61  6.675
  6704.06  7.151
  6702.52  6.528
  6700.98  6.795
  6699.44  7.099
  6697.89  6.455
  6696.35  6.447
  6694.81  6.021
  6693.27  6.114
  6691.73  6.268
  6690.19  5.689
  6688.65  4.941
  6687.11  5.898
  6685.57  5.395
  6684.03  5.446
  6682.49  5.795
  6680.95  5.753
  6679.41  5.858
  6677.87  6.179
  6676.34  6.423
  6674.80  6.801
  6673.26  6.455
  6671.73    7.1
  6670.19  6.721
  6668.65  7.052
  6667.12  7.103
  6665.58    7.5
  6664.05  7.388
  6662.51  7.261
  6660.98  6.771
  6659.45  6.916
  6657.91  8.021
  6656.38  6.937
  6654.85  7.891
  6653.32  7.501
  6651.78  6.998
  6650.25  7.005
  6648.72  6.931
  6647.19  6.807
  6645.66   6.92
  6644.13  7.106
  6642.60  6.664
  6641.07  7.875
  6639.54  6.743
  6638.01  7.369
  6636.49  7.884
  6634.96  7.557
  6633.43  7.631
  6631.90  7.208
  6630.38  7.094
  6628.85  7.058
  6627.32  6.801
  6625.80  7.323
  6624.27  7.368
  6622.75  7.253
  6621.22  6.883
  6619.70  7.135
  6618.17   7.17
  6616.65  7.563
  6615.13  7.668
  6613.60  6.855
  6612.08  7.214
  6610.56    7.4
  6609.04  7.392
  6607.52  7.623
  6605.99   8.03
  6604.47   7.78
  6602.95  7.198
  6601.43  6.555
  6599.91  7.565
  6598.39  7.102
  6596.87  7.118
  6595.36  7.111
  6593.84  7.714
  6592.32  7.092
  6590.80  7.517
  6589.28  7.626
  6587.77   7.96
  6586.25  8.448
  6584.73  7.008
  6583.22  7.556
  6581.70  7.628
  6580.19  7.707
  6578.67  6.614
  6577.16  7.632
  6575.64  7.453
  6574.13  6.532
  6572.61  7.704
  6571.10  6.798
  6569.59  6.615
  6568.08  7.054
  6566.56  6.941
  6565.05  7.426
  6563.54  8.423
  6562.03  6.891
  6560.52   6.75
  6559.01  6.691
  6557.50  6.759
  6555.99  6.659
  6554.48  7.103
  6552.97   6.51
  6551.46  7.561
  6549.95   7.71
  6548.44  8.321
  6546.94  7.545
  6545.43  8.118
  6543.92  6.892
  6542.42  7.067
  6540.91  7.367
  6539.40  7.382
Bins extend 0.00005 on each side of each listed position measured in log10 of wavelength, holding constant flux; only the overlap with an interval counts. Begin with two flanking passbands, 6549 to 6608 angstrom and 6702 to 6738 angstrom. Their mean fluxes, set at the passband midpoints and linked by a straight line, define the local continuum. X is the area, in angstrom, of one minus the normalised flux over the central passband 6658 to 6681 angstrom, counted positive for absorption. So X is 0.8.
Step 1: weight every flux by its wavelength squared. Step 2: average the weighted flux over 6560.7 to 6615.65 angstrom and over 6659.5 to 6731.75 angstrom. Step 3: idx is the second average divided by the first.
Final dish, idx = 0.9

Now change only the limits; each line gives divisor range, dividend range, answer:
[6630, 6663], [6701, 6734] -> 0.98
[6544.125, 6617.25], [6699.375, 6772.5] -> 1.00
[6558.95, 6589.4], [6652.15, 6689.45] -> 0.93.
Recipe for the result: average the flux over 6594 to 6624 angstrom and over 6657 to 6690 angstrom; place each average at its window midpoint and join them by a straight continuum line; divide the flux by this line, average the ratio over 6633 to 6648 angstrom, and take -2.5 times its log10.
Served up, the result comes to -0.05 mag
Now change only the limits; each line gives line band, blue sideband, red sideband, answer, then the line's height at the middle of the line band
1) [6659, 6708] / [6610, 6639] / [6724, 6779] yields 0.11 mag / 7.16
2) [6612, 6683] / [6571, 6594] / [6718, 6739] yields 0.03 mag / 7.24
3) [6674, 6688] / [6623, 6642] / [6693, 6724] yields 0.18 mag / 7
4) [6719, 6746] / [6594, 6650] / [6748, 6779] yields 0.03 mag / 7.12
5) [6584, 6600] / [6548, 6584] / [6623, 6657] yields -0.04 mag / 7.21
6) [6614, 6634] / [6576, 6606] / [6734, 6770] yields 0.02 mag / 7.36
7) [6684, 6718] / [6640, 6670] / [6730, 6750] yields 0.10 mag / 7.07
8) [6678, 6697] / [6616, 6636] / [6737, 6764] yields 0.22 mag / 7.14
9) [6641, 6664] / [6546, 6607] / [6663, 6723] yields -0.05 mag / 6.82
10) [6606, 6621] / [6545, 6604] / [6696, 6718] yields -0.03 mag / 7.16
